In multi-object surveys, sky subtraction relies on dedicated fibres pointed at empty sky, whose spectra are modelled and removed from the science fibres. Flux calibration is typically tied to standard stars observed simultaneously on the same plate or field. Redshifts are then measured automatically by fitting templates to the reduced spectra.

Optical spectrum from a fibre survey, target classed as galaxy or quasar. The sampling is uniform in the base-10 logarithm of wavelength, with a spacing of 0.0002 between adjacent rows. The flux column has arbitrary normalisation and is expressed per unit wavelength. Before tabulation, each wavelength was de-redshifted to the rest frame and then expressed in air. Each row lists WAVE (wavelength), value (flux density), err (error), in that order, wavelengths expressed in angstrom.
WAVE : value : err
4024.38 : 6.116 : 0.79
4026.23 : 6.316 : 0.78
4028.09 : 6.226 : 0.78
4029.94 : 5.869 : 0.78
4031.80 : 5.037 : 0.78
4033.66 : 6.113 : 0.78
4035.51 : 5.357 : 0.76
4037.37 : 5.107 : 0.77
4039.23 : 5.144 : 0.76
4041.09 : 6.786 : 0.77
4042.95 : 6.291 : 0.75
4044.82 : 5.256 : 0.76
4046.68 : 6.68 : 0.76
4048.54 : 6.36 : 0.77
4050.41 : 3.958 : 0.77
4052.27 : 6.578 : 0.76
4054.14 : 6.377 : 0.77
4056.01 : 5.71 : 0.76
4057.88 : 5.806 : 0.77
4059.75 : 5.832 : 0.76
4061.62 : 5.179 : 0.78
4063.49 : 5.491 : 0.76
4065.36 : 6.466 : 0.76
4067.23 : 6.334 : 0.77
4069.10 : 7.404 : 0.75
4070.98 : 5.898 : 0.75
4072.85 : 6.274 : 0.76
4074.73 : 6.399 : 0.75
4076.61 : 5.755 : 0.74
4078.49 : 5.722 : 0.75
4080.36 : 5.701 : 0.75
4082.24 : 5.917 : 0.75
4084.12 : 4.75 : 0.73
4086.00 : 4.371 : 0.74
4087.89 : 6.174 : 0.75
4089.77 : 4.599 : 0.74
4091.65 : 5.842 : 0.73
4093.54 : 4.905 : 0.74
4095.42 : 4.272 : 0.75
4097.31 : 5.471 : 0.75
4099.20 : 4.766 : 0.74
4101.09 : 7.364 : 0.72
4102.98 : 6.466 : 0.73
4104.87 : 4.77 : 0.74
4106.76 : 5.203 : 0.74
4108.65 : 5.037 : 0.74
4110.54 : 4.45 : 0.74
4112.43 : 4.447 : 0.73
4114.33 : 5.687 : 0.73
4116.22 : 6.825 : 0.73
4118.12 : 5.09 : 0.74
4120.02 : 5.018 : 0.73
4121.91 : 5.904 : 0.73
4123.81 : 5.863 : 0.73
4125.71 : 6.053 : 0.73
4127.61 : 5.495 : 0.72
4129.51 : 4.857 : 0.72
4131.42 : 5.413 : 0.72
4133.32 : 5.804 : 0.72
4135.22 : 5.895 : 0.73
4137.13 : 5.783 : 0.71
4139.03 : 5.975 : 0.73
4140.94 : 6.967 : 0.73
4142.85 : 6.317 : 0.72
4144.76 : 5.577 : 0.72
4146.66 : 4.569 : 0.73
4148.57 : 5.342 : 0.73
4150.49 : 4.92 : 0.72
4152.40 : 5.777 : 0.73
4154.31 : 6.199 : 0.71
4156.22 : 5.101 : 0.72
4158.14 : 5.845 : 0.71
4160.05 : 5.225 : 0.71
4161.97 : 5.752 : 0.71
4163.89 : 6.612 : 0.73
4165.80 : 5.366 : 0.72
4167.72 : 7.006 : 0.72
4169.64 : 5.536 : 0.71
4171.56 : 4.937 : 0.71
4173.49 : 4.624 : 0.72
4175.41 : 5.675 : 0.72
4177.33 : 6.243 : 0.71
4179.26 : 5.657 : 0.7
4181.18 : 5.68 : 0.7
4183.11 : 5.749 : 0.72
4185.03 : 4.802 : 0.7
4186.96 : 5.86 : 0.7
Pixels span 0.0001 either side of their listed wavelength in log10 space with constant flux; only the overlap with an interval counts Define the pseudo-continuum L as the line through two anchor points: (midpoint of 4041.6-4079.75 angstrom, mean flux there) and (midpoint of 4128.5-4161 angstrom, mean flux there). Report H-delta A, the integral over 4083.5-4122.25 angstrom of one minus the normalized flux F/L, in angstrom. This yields 3.37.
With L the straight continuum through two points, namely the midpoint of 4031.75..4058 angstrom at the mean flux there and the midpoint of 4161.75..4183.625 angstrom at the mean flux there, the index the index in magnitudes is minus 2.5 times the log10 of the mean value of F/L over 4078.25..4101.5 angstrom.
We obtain 0.089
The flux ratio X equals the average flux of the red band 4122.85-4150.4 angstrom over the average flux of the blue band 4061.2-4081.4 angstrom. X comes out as 0.93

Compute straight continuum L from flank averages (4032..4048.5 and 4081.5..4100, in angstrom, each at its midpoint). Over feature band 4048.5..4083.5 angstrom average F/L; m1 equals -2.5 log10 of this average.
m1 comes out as -0.09 mag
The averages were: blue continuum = 5.84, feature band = 5.93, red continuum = 5.1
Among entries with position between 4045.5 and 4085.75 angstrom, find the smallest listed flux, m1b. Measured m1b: 3.958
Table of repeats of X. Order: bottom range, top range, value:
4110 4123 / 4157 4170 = 1.10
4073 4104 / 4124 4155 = 1.02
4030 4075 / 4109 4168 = 0.95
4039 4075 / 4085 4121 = 0.88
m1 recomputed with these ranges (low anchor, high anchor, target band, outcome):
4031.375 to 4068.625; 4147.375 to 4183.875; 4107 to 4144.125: 0.02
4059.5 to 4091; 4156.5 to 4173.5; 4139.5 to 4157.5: 0.01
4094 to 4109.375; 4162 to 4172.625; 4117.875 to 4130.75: 0.02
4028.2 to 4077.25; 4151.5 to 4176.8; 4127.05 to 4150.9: 0.02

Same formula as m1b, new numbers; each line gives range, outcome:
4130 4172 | 4.569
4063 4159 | 4.272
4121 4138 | 4.857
